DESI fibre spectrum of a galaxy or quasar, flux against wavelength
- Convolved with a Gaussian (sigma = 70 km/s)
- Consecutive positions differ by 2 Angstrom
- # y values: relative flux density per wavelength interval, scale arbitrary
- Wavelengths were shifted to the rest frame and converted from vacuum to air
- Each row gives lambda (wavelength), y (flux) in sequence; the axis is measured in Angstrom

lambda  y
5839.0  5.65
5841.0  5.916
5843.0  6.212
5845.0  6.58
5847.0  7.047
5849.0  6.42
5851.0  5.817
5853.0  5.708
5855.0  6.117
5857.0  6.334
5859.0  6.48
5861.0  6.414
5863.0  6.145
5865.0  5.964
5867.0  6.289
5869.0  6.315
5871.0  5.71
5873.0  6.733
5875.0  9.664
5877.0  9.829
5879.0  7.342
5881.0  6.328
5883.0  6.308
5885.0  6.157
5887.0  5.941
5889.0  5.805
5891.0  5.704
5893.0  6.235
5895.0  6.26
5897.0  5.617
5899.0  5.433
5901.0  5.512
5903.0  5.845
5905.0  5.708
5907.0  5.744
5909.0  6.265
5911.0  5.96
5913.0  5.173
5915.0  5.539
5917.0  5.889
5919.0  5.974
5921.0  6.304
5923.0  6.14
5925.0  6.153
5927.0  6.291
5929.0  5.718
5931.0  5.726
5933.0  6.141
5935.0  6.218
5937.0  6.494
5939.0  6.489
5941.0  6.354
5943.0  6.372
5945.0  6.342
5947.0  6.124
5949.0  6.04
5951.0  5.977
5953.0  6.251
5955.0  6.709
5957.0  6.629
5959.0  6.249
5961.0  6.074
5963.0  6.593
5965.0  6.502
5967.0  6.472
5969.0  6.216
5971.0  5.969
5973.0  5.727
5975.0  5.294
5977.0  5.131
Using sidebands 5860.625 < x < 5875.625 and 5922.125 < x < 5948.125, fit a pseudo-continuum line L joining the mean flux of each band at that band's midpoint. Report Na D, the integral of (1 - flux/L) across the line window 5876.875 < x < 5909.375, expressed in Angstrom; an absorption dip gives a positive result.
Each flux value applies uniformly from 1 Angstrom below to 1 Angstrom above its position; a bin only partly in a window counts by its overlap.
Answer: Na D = 1.5 Angstrom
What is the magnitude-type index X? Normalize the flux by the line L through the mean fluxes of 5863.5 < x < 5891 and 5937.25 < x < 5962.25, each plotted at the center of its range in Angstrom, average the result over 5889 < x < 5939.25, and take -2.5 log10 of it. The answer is 0.10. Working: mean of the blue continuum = 6.75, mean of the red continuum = 6.31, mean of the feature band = 5.93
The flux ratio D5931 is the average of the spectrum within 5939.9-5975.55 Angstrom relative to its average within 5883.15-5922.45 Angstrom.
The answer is 1.1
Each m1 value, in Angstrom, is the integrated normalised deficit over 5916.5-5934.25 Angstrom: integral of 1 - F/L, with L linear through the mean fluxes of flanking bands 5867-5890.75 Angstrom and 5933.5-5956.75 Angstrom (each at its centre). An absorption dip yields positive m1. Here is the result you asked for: 1.2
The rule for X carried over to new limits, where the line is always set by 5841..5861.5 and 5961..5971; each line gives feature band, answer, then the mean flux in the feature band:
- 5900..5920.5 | 0.10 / 5.77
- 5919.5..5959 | 0.02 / 6.23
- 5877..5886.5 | -0.09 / 6.85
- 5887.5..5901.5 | 0.09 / 5.81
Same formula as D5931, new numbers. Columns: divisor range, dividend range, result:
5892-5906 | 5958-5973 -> 1.08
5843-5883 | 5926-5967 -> 0.94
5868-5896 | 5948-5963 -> 0.93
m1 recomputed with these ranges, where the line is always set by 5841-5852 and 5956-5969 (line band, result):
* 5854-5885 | -1.9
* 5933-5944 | 0.1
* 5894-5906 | 1.2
